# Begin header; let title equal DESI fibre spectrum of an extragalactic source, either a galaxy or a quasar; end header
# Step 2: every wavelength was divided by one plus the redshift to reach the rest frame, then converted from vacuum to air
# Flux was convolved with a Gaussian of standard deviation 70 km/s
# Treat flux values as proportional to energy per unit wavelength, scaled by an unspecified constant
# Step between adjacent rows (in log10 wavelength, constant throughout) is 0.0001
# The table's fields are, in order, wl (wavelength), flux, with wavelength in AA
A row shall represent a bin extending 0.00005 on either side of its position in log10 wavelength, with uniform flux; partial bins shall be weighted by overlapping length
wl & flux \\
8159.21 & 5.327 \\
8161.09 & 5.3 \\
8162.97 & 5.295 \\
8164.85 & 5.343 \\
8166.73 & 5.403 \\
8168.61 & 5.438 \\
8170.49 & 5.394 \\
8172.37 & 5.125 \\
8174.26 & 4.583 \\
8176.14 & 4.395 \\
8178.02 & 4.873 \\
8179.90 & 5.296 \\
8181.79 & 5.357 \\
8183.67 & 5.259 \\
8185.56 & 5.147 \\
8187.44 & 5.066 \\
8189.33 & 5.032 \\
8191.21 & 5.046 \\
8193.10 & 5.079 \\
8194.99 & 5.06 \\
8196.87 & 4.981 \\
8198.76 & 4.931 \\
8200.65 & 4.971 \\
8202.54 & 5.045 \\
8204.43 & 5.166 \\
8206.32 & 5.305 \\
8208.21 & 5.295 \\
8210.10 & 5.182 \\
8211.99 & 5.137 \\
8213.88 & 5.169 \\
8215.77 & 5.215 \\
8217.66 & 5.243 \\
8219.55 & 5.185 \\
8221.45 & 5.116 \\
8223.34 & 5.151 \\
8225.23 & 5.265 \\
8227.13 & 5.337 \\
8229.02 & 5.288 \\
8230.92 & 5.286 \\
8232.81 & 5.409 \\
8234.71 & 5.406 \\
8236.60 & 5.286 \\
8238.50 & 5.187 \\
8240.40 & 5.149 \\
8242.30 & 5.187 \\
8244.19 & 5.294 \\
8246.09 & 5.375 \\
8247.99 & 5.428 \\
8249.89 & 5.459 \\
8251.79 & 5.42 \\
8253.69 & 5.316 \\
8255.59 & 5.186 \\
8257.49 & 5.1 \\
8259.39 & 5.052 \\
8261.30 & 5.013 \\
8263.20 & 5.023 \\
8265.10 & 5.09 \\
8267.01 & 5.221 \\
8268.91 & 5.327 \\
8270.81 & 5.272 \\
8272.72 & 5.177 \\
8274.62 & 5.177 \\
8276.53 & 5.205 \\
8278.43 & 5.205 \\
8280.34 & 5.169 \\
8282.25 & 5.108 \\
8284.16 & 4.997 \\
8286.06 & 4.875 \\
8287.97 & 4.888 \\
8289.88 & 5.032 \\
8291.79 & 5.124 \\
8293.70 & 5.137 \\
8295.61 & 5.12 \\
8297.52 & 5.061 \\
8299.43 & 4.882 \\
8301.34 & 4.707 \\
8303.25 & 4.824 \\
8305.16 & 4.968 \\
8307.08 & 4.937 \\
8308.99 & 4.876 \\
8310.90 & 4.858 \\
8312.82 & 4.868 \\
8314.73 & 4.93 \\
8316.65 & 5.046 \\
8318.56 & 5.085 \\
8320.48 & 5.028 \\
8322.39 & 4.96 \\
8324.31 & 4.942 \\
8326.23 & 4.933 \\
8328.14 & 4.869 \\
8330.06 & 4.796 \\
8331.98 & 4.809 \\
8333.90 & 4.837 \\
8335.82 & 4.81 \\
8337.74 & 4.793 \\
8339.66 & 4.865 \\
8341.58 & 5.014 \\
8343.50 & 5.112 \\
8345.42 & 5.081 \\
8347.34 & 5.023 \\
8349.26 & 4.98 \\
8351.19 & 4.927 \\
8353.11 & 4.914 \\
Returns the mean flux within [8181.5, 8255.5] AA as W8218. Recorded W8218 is 5.21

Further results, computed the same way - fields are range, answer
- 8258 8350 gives 5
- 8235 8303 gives 5.15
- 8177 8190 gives 5.14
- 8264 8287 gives 5.15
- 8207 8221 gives 5.2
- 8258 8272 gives 5.14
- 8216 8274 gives 5.24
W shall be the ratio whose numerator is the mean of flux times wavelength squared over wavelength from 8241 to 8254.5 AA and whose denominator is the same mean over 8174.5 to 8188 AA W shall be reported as 1.08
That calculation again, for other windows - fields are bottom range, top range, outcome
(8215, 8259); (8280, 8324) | 0.96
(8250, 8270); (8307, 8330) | 0.97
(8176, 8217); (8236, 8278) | 1.04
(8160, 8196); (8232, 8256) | 1.05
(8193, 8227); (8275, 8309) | 0.99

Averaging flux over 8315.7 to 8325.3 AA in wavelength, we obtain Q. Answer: 5.01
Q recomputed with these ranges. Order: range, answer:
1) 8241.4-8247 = 5.29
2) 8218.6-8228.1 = 5.21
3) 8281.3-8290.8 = 4.98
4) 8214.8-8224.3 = 5.19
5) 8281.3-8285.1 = 5.05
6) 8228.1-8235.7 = 5.35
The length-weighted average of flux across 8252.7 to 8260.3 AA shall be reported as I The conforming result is 5.17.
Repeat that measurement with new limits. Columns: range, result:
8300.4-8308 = 4.86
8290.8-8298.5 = 5.11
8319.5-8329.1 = 4.95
